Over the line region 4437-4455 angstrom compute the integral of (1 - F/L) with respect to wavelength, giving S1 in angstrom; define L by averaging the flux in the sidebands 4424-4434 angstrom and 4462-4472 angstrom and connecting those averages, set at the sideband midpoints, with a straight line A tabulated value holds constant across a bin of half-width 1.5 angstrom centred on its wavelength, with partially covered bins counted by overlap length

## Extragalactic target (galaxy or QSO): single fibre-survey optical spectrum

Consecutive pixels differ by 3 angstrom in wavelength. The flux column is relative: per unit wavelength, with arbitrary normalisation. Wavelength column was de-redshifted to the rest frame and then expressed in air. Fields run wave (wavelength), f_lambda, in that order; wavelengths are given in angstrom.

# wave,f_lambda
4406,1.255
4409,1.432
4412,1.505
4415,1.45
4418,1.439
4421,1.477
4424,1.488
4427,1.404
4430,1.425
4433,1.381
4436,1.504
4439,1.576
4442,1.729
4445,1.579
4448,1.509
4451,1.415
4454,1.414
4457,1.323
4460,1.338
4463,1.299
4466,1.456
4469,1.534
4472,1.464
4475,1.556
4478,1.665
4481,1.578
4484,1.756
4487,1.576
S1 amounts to -1.4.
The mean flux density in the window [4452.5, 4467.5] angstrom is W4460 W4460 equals 1.37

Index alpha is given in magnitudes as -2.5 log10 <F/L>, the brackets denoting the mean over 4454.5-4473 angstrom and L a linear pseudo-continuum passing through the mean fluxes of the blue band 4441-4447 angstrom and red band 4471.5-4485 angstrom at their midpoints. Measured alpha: 0.16 mag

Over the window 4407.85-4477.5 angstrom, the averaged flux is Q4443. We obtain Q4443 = 1.47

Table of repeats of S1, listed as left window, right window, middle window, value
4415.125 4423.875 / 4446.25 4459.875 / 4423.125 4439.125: -0.1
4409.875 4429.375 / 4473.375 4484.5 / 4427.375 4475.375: 2.5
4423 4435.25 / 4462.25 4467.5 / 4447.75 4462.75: 0.2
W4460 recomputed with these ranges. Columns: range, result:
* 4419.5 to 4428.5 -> 1.46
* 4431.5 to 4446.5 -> 1.55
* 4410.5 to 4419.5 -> 1.46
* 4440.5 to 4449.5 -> 1.61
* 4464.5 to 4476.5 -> 1.5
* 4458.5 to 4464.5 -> 1.32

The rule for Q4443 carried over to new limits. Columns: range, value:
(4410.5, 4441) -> 1.47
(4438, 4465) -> 1.46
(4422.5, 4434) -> 1.43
